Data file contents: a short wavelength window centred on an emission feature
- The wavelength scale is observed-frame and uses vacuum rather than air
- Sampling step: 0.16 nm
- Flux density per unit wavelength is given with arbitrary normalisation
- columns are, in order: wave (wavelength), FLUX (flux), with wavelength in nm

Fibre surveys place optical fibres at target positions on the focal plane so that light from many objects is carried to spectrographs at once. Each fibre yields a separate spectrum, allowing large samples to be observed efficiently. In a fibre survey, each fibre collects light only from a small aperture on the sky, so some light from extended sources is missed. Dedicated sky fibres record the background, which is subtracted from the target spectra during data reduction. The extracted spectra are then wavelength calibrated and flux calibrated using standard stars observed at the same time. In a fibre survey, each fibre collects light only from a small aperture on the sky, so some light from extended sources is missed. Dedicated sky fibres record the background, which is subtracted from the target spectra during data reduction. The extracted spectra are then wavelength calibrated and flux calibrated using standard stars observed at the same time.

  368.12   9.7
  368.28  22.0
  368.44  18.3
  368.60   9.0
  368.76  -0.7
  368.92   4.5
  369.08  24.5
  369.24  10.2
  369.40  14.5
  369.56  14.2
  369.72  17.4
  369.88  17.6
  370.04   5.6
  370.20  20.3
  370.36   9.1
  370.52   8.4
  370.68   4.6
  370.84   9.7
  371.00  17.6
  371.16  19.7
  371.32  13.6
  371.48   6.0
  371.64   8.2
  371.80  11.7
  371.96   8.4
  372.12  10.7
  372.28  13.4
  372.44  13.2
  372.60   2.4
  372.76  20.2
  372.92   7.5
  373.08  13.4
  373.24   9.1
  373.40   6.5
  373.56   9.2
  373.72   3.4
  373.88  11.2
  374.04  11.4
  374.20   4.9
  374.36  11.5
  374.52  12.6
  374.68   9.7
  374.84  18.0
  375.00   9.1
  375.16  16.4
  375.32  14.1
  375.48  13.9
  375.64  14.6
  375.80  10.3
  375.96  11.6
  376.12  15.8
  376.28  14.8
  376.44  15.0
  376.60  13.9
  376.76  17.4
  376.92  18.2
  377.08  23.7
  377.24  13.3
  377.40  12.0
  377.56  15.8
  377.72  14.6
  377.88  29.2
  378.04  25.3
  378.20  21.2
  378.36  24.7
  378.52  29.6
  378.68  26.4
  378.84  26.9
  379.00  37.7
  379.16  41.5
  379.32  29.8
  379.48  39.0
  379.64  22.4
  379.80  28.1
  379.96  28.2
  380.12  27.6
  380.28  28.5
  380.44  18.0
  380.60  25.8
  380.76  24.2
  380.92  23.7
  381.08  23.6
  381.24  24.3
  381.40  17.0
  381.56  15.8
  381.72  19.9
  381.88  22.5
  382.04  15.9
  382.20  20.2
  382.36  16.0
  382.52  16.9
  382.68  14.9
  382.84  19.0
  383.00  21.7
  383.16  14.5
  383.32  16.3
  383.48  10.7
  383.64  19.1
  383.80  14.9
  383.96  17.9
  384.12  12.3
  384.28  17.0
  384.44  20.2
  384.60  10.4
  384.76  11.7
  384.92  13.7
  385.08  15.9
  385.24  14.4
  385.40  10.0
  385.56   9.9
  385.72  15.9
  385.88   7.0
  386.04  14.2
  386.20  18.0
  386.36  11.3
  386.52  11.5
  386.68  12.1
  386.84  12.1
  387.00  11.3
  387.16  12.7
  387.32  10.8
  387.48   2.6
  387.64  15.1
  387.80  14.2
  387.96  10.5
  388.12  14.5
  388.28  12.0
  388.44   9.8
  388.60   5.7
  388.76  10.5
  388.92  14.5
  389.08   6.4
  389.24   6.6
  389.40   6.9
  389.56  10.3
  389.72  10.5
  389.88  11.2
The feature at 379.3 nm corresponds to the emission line C IV 1549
